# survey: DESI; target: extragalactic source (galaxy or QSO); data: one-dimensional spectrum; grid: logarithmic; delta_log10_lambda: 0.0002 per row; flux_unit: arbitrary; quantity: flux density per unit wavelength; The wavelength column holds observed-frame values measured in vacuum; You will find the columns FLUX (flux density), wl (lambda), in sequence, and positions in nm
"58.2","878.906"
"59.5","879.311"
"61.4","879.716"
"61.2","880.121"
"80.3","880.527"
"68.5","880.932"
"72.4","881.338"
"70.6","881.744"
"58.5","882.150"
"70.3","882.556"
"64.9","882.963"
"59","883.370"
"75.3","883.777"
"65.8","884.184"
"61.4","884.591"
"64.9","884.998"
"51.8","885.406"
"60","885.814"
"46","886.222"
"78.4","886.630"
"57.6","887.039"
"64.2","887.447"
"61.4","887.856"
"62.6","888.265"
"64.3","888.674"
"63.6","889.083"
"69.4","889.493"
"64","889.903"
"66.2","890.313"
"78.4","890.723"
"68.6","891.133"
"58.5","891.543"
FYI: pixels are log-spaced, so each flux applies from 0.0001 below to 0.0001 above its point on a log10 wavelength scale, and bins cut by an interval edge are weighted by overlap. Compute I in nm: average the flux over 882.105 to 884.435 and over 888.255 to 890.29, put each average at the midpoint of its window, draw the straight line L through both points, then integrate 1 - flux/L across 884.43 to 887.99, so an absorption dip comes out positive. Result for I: 0.27 nm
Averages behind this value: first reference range 66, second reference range 65.1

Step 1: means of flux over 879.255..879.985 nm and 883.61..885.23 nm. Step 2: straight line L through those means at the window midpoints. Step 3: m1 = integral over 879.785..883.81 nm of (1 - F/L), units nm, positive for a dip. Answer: -0.274 nm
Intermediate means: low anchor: 60.7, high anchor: 66.4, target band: 67.6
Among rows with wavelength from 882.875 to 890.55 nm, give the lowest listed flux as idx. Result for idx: 46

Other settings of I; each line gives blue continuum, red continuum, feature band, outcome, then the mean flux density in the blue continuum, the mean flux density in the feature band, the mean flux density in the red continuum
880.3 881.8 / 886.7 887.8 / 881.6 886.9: 0.34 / 73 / 63.4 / 63.1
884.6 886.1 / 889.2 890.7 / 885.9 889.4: 0.04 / 58.5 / 62.4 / 67.8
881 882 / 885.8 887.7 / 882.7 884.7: 0.03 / 70.4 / 65.6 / 61.4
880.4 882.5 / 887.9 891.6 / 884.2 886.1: 0.24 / 69.7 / 59.6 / 66.3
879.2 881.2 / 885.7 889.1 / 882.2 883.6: 0.01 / 66.7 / 64.2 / 62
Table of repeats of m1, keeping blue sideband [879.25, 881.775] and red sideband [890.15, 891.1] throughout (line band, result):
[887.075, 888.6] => 0.184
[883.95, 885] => 0.081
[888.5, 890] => 0.125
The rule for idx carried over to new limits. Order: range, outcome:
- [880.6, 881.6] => 68.5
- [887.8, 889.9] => 61.4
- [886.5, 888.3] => 57.6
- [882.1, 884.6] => 58.5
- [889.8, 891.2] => 64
